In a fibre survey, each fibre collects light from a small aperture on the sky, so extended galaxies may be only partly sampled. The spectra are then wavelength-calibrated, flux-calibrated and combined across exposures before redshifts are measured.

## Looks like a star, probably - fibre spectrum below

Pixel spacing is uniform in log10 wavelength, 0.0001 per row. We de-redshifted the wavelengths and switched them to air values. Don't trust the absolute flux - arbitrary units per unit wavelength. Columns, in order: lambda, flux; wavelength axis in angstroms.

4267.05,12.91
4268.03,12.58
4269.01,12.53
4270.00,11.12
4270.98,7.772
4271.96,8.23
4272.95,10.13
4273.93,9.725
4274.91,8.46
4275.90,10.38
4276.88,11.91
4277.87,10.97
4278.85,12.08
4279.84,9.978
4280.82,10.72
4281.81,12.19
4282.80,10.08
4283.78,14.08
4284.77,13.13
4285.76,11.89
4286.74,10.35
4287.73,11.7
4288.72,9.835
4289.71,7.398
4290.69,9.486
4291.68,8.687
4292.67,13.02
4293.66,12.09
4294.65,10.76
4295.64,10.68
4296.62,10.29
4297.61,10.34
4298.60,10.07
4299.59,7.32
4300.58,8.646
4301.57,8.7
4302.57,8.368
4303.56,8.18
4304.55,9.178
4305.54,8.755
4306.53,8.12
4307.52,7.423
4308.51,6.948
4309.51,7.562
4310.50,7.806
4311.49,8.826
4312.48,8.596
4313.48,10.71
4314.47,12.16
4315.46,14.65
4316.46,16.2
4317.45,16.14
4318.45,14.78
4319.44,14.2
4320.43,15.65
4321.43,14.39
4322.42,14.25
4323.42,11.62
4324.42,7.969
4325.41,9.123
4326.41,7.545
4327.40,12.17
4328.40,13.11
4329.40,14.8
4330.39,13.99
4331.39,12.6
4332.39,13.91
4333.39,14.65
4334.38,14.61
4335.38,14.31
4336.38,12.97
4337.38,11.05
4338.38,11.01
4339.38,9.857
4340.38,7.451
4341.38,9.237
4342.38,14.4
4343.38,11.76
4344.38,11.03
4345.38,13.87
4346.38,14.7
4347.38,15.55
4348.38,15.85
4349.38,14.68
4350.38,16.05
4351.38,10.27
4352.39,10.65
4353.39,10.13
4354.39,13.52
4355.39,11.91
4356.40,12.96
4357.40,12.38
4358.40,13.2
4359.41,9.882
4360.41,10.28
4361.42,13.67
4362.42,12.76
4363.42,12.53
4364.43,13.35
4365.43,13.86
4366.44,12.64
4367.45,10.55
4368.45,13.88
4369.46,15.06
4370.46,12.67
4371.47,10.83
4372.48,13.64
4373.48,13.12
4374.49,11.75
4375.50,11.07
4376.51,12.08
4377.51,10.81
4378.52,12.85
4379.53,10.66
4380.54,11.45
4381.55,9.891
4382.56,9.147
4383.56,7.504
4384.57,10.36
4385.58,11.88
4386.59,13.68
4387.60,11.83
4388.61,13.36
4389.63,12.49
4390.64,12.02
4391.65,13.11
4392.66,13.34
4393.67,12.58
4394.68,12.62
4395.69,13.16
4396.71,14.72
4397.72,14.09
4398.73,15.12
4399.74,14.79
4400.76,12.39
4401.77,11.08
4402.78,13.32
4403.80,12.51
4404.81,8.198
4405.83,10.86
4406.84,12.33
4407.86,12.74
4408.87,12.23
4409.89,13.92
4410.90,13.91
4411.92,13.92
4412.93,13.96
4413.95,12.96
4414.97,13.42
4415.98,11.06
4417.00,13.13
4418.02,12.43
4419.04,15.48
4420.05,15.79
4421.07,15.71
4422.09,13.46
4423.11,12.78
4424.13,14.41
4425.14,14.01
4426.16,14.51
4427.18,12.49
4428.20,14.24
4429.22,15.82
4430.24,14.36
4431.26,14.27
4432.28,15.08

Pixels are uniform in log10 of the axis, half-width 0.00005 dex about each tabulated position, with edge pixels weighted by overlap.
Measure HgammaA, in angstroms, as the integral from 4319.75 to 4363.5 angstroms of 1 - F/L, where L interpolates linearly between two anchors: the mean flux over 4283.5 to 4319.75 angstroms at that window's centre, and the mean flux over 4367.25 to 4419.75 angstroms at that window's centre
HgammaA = -4.5 angstroms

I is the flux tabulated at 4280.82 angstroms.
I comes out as 10.72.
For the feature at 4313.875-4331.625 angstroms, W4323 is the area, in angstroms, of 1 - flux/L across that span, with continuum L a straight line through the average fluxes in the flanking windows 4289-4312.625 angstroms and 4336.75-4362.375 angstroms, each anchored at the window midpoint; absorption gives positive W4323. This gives -4.44 angstroms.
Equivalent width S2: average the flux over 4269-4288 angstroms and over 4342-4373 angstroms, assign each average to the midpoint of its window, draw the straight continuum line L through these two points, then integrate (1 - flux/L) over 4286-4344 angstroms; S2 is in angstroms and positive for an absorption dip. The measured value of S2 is 3.6 angstroms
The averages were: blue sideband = 10.8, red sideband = 12.9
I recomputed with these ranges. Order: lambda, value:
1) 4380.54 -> 11.45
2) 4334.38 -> 14.61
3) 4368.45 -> 13.88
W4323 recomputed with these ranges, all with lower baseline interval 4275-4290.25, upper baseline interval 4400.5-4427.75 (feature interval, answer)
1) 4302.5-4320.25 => 1.36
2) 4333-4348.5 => -0.79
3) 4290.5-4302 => 1.24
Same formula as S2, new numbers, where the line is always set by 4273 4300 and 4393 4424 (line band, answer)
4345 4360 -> -1.3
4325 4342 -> -0.5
